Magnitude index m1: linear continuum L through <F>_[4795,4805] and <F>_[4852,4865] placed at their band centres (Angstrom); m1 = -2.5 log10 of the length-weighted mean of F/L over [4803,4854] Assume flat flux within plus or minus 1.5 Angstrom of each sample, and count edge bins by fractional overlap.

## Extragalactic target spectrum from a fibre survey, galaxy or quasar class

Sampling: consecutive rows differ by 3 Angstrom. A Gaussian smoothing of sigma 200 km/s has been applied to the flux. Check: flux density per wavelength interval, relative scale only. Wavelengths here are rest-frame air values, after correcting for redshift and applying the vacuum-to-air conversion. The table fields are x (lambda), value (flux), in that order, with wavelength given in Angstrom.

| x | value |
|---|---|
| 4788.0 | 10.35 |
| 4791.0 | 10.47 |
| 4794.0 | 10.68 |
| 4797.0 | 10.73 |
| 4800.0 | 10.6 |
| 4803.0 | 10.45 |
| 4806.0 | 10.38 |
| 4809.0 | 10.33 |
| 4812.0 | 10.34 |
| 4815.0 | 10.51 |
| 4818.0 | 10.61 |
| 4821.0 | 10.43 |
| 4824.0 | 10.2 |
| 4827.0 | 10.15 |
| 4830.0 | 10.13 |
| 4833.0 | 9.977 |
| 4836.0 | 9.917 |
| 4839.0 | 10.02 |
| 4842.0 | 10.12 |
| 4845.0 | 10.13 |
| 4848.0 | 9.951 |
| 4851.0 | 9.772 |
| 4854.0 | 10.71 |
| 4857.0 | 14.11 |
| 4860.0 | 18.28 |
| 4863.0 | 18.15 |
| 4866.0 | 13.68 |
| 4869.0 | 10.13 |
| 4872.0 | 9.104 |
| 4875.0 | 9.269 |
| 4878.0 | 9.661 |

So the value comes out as 0.23 mag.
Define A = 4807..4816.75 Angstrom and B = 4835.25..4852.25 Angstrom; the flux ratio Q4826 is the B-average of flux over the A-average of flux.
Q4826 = 1.0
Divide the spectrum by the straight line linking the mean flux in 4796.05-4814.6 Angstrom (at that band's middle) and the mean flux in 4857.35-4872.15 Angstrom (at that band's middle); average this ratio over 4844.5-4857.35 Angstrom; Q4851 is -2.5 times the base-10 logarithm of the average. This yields 0.25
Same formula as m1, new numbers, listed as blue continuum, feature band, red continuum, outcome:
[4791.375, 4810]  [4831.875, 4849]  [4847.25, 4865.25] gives 0.262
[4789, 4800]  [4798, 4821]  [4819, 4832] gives -0.004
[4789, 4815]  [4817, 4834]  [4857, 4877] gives 0.118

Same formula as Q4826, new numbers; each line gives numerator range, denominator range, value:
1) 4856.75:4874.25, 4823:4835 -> 1.36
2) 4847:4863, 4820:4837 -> 1.30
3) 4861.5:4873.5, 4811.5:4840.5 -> 1.25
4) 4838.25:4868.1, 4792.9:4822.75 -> 1.19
